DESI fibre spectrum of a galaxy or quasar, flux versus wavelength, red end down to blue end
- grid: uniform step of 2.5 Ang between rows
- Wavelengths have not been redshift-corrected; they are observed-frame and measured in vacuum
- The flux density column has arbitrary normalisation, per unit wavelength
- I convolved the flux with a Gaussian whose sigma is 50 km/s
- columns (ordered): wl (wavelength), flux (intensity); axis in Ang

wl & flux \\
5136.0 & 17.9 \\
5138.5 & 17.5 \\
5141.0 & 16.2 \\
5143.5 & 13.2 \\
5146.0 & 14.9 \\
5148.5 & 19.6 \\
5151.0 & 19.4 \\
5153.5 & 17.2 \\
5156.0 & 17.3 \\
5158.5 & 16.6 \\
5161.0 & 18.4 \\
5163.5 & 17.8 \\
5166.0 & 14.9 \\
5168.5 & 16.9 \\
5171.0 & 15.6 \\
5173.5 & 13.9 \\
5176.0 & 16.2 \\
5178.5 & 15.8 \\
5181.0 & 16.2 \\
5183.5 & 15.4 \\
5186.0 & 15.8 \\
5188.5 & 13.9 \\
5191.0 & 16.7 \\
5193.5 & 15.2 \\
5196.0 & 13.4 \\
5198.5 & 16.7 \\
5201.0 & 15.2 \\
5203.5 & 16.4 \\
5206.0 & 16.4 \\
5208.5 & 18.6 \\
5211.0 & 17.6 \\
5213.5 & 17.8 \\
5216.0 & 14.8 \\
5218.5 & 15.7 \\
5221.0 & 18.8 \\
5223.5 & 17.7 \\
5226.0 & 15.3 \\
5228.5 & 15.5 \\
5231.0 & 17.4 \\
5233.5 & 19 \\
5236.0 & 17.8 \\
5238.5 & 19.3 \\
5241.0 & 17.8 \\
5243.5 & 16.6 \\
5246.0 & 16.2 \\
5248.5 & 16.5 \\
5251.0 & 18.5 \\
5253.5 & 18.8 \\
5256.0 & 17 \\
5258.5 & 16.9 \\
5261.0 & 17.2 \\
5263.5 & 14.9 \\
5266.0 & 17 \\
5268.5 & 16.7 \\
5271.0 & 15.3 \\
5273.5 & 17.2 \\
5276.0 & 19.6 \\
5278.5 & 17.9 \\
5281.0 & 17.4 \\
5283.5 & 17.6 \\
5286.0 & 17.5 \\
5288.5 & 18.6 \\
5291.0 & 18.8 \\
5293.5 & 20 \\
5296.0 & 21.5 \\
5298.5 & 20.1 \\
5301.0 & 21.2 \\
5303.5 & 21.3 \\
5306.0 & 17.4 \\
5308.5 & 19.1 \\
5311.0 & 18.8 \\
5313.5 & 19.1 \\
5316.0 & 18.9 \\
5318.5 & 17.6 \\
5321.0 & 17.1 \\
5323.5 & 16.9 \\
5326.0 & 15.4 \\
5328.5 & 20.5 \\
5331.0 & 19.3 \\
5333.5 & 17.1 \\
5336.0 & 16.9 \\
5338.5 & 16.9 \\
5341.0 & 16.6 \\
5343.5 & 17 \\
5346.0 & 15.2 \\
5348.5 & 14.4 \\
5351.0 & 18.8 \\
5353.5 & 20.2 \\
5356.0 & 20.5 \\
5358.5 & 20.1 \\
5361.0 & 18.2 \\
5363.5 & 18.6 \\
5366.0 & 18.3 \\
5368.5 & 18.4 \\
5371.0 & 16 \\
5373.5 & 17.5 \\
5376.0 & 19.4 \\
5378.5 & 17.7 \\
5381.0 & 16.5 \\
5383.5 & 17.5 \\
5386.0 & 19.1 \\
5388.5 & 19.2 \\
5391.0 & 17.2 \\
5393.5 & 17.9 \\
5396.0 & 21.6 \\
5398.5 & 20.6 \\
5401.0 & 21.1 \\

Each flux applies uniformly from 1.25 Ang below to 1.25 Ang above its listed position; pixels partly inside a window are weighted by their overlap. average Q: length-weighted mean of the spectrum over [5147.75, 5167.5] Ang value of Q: 17.6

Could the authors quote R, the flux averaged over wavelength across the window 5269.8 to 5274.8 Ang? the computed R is 16.3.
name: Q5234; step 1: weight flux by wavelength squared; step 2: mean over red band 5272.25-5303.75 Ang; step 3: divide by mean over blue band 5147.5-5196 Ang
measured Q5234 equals 1.22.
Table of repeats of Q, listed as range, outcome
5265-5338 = 18.3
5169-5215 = 15.9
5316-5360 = 17.7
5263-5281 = 17.1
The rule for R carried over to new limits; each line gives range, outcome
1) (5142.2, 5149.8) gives 15.9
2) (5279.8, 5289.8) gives 17.8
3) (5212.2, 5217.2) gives 16.3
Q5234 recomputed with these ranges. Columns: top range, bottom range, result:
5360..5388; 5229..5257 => 1.07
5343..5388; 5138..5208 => 1.20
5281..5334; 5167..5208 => 1.25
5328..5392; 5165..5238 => 1.17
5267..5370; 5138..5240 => 1.16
